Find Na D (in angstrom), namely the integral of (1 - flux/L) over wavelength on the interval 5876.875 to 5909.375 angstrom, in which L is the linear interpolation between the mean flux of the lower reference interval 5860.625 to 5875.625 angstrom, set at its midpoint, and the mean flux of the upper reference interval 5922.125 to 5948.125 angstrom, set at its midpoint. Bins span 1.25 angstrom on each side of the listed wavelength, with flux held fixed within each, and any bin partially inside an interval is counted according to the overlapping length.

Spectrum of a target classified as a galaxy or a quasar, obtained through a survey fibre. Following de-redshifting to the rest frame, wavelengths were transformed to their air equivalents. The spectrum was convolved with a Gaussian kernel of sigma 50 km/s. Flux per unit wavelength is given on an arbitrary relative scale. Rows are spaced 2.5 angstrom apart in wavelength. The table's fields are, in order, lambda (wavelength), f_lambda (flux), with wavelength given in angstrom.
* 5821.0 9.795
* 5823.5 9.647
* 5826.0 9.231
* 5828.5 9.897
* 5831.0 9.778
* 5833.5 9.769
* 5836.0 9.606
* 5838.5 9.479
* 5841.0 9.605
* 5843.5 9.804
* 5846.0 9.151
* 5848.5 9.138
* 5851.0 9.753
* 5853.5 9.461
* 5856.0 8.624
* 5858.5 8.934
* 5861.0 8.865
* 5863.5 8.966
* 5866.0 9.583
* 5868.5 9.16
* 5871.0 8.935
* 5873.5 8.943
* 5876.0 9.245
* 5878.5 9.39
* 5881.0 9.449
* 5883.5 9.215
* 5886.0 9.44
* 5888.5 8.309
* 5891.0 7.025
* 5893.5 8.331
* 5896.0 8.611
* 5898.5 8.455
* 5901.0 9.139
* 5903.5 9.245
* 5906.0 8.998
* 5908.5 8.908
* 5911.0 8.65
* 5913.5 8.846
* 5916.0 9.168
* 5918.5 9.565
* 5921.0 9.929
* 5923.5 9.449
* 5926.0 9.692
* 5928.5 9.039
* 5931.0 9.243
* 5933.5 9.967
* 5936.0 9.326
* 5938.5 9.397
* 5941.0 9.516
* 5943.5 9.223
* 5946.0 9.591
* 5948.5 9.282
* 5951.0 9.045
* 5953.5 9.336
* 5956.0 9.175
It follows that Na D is 1.5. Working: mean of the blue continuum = 9.1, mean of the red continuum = 9.44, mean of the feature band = 8.81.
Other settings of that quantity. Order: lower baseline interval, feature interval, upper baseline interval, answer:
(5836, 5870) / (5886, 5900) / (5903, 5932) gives 1.47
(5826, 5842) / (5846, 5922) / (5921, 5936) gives 4.49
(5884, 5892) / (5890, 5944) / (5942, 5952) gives -1.51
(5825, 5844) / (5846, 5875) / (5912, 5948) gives 1.38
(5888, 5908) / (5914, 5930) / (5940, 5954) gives -0.93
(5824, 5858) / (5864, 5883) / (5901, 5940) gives 0.34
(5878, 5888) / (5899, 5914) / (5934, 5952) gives 0.61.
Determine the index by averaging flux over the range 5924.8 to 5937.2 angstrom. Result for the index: 9.45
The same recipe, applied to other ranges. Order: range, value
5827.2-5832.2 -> 9.83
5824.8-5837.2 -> 9.66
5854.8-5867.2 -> 8.99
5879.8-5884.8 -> 9.33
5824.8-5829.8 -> 9.57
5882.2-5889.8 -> 8.98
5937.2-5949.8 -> 9.4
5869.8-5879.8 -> 9.13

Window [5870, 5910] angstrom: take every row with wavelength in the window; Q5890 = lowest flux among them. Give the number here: 7.025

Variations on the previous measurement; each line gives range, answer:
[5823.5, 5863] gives 8.624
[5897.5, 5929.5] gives 8.455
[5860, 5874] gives 8.865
